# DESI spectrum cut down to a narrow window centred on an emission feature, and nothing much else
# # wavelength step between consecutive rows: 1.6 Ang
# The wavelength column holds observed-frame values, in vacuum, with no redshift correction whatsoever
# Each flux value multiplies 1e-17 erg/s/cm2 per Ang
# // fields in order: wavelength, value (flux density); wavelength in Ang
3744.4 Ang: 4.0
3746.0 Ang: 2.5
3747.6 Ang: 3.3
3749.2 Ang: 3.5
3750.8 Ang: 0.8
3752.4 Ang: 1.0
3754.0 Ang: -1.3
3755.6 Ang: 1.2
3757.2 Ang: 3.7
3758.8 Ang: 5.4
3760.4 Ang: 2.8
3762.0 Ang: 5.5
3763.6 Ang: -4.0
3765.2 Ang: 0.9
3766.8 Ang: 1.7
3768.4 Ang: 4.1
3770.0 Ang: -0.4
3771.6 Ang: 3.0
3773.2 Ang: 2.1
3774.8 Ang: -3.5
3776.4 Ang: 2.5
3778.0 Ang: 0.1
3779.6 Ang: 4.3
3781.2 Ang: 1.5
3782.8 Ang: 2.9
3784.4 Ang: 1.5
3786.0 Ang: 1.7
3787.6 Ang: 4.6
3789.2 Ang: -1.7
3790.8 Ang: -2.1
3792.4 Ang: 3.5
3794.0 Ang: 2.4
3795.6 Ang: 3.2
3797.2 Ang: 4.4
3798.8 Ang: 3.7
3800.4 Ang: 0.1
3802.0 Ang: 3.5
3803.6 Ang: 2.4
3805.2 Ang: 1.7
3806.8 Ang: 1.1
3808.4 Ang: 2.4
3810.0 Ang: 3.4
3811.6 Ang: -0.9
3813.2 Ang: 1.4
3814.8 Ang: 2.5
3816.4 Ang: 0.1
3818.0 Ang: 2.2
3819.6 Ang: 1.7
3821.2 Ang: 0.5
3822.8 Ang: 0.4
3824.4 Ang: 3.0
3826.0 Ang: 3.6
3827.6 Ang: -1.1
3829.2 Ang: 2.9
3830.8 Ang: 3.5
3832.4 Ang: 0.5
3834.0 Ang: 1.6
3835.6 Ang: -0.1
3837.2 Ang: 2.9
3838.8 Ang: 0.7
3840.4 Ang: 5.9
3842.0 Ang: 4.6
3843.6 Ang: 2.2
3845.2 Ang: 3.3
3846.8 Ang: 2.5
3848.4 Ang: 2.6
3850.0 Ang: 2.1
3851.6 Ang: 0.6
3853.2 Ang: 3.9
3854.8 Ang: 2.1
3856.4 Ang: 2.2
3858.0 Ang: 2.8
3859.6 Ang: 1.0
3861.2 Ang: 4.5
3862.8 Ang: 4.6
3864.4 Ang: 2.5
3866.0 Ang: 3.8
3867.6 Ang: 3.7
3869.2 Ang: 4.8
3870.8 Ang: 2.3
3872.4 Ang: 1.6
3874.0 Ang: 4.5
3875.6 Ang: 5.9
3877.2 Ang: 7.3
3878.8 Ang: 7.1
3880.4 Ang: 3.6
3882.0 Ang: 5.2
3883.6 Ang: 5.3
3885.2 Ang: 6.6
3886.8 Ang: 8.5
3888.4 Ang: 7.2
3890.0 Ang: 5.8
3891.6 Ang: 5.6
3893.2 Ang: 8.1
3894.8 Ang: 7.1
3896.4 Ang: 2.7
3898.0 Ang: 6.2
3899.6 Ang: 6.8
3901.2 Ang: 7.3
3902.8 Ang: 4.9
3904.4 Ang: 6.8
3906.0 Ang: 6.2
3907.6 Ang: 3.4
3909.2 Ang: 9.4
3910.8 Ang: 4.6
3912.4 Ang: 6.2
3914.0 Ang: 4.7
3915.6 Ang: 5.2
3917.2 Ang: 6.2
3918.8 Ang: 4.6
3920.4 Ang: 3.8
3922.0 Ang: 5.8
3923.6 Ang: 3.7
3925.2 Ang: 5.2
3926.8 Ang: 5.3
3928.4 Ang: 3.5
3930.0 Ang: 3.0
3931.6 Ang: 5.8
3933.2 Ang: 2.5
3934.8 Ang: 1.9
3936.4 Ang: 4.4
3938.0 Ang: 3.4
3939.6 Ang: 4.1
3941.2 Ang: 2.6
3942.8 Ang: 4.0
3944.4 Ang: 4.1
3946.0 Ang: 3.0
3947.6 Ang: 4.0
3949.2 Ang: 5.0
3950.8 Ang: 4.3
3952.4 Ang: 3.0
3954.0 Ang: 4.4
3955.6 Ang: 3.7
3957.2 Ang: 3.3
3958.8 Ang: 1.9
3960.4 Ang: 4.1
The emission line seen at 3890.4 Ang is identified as C IV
